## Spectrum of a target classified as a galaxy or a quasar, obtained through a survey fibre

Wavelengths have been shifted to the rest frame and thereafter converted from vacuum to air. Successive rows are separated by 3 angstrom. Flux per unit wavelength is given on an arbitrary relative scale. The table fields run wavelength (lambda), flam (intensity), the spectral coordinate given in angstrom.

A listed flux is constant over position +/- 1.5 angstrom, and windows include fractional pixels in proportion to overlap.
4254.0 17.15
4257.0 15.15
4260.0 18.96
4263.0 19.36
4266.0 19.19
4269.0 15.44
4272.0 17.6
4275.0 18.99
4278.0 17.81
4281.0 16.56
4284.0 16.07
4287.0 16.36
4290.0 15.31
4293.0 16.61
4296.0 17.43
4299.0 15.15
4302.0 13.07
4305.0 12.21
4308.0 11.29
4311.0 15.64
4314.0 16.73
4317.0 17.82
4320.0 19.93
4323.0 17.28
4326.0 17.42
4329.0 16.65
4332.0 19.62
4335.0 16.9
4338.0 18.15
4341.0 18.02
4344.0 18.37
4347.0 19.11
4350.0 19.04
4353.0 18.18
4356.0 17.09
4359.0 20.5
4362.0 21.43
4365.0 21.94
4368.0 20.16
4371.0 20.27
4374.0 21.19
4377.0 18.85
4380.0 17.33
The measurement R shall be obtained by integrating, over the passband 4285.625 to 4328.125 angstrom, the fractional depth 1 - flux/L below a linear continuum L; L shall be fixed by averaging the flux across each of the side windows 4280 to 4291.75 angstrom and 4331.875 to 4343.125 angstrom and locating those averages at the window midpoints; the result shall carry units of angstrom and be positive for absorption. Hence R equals 2.5 angstrom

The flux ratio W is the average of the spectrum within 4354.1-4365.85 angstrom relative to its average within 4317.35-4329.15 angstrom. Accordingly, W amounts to 1.1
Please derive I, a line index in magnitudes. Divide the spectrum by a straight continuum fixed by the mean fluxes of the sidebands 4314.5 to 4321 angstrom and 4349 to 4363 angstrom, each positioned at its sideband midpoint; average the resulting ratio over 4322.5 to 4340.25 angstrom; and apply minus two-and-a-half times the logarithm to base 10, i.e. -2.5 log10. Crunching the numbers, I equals 0.06 mag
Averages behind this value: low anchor 18.5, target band 17.7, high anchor 19.2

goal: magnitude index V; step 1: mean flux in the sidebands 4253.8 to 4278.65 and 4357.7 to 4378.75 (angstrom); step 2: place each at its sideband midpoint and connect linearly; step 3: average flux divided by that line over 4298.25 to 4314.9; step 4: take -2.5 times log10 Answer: 0.34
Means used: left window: 17.8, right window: 20.6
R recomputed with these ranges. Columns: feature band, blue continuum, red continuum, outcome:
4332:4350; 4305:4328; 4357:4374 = 0.2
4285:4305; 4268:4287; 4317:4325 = 2.5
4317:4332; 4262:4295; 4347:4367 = 0.5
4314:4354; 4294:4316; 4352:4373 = -2.0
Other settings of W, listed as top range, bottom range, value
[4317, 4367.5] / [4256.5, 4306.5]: 1.13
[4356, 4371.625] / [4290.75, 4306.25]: 1.37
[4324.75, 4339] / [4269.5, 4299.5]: 1.06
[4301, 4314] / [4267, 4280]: 0.77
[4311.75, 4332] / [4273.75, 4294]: 1.05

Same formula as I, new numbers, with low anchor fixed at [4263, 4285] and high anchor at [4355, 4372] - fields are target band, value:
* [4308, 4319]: 0.17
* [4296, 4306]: 0.28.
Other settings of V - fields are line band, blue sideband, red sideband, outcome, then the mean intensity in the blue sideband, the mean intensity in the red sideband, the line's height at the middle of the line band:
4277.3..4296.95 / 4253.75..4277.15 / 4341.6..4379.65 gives 0.10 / 17.8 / 19.6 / 18.2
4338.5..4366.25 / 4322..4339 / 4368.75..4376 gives 0.00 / 17.7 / 20.5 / 19.2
